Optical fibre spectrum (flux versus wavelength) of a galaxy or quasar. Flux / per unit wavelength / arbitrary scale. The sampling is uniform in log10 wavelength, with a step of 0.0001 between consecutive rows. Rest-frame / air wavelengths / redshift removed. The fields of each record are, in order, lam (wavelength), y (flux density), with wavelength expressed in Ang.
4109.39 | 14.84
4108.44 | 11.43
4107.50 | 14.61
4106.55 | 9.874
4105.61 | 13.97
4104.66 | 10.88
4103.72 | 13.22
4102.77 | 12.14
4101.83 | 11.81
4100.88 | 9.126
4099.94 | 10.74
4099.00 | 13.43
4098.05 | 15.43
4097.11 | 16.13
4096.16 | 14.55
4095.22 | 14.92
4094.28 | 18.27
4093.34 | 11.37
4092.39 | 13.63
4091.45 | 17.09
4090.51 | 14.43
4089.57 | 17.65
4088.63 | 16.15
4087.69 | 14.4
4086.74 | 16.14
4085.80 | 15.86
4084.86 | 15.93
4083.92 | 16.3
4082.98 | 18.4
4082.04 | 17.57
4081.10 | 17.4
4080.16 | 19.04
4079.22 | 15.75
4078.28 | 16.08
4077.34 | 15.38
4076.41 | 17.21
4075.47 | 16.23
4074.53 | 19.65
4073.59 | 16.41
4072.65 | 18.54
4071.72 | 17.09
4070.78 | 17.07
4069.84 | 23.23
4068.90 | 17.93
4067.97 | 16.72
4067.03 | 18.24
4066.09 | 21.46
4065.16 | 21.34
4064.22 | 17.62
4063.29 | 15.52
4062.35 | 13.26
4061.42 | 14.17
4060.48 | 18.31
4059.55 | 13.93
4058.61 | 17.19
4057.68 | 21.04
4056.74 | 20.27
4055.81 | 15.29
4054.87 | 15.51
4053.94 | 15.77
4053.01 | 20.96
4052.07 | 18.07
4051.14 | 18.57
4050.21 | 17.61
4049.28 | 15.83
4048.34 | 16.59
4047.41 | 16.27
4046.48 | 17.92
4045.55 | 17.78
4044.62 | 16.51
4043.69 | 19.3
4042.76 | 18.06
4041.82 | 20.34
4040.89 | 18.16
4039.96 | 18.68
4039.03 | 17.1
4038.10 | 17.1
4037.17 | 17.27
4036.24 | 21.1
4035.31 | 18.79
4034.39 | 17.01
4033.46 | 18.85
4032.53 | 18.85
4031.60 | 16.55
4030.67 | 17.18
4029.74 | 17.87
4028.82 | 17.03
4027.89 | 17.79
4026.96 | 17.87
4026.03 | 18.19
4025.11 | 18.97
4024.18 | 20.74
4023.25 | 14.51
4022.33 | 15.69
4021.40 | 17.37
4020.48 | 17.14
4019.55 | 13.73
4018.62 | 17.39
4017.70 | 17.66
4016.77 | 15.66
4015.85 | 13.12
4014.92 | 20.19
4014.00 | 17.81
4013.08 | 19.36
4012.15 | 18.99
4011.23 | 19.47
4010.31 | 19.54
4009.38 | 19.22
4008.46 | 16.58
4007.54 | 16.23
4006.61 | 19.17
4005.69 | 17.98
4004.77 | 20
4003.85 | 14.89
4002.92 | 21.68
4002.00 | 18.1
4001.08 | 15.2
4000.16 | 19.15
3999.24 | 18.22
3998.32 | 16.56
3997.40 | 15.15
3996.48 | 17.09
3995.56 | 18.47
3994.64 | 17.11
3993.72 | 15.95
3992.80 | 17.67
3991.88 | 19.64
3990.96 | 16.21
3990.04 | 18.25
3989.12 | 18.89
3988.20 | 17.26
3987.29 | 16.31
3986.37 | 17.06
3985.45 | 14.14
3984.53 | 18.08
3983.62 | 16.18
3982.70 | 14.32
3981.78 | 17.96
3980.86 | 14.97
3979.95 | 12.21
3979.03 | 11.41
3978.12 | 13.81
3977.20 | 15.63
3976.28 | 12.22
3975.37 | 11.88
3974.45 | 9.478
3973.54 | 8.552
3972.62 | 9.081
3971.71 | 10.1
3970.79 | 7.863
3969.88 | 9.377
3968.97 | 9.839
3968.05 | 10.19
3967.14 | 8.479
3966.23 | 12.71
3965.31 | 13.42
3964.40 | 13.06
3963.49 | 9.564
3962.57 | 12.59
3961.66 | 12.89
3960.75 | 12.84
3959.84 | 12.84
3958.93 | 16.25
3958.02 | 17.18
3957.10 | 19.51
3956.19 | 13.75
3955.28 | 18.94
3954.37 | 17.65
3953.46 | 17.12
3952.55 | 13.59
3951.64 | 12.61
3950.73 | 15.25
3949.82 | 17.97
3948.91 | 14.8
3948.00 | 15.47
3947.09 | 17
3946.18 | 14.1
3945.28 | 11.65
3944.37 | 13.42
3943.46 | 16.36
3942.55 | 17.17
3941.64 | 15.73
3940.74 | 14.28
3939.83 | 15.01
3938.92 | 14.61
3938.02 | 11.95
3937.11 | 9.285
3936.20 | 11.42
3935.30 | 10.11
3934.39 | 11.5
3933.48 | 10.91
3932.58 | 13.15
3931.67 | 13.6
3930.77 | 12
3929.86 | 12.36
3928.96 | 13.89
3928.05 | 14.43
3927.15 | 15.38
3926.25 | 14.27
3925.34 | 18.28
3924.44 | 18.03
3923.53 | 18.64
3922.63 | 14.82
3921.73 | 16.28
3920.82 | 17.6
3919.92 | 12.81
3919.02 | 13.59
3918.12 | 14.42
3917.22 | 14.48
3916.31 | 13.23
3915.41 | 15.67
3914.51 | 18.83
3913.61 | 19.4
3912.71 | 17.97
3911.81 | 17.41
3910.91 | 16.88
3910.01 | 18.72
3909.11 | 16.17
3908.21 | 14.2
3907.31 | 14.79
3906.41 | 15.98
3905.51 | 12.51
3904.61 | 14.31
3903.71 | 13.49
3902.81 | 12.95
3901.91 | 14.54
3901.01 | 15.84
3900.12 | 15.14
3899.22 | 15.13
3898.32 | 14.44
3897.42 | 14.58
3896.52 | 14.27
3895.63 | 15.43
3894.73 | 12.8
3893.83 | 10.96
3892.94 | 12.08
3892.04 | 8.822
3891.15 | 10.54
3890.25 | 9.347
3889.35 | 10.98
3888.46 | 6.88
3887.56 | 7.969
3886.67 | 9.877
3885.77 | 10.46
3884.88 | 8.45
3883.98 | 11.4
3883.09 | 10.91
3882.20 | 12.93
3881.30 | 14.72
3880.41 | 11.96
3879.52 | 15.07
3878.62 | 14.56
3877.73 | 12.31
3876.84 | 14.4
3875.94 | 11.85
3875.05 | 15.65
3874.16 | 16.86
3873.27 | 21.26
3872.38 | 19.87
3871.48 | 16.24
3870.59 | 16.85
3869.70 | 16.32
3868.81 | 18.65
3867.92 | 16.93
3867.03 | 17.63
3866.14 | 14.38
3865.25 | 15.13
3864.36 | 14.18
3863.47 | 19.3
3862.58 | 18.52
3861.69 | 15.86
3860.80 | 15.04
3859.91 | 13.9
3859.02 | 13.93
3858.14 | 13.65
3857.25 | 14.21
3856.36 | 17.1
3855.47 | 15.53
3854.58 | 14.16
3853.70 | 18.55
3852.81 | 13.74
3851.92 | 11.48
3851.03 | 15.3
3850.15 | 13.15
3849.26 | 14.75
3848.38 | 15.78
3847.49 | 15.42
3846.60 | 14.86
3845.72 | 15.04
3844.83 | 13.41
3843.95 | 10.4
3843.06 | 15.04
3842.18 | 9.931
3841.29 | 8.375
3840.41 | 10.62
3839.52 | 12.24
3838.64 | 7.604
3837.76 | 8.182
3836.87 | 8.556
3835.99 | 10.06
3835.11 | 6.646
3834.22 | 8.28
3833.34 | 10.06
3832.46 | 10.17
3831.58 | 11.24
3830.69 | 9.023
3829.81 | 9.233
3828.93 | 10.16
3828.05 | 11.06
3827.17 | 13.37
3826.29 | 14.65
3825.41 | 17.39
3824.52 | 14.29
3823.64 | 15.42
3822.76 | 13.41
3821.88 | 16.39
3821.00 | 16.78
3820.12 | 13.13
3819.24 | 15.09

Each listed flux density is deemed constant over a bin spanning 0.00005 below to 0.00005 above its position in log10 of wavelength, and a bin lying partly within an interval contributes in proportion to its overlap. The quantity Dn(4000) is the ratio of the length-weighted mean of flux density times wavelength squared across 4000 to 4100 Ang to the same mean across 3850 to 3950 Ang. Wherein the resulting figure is 1.29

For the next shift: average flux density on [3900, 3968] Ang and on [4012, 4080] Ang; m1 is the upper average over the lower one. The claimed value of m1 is 1.2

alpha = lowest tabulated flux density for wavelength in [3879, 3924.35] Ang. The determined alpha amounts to 6.88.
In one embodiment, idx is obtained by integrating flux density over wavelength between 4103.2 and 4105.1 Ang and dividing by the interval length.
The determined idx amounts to 12.1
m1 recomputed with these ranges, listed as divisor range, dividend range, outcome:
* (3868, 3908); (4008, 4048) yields 1.31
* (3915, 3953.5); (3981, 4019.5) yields 1.22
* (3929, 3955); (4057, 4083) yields 1.26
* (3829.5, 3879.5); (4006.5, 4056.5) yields 1.28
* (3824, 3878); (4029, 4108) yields 1.21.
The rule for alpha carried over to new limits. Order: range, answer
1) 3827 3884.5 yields 6.646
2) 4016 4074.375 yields 13.26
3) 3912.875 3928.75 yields 12.81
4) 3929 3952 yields 9.285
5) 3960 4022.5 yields 7.863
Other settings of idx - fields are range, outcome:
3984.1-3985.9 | 16.1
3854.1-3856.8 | 15.7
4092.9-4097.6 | 15.1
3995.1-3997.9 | 16.9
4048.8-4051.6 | 17.3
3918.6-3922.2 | 15.1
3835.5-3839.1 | 8.61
